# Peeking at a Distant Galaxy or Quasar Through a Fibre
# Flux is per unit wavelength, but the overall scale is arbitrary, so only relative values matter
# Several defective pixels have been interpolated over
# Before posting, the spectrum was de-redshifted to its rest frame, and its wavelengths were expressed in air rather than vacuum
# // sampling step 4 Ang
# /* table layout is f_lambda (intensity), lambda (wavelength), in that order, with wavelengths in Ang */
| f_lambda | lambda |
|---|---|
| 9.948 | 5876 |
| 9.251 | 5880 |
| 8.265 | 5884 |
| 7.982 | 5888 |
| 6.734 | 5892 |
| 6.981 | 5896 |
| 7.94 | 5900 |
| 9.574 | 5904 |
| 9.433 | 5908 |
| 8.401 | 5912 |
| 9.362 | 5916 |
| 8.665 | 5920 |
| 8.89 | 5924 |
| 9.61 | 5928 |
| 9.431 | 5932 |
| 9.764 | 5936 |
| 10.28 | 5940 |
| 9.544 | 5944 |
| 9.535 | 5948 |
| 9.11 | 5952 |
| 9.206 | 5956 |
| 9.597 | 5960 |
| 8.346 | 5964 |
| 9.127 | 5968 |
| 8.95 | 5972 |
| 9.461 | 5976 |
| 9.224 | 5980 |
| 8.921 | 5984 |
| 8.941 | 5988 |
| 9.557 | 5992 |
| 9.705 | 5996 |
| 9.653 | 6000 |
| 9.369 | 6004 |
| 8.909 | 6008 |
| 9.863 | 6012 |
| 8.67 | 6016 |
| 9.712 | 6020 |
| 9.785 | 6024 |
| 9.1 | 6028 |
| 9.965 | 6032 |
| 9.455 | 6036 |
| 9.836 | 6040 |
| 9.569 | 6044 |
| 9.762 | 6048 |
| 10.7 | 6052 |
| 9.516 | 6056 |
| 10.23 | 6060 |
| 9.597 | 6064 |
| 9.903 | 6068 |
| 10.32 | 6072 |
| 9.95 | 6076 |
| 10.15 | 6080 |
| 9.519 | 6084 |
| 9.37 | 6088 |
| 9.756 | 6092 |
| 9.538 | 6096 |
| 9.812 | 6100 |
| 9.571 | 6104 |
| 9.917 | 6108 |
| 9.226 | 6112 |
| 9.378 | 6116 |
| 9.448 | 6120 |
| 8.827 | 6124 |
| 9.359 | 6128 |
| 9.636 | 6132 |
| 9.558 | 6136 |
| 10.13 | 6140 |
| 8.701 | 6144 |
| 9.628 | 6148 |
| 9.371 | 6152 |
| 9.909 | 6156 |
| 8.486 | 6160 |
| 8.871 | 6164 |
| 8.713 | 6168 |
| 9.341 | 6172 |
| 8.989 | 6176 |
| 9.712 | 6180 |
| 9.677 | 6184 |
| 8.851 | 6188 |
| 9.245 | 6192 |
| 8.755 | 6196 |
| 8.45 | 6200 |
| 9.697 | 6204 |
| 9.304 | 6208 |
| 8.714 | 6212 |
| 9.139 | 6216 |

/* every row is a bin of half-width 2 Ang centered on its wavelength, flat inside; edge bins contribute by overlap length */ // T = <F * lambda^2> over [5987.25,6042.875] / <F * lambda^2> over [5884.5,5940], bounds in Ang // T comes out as 1.1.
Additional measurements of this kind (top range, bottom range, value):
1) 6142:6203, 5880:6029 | 1.08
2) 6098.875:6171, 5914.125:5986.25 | 1.07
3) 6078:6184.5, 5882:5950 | 1.14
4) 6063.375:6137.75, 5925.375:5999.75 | 1.08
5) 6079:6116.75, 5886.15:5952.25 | 1.15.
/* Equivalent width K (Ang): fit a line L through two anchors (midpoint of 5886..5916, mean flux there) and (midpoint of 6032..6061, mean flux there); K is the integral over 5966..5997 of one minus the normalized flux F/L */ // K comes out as -0.3 Ang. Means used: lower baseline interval 8.23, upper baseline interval 9.86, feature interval 9.22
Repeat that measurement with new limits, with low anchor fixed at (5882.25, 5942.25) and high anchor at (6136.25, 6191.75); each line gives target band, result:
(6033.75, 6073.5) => -3.68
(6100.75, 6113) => -0.63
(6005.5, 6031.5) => -1.16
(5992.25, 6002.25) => -0.80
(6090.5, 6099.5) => -0.53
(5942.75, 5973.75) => -1.11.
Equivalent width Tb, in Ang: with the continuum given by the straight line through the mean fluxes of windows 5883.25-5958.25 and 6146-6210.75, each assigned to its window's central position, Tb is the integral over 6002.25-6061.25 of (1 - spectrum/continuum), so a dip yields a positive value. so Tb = -3.96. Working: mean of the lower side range 8.89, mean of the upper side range 9.18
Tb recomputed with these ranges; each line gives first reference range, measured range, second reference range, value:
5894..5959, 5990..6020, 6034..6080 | 0.6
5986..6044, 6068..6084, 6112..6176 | -1.1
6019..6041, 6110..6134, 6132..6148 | 0.5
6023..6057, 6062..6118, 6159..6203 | -1.3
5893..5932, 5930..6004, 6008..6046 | -2.0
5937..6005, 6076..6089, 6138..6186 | -0.6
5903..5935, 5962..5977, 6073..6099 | 0.7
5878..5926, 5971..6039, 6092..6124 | -3.0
